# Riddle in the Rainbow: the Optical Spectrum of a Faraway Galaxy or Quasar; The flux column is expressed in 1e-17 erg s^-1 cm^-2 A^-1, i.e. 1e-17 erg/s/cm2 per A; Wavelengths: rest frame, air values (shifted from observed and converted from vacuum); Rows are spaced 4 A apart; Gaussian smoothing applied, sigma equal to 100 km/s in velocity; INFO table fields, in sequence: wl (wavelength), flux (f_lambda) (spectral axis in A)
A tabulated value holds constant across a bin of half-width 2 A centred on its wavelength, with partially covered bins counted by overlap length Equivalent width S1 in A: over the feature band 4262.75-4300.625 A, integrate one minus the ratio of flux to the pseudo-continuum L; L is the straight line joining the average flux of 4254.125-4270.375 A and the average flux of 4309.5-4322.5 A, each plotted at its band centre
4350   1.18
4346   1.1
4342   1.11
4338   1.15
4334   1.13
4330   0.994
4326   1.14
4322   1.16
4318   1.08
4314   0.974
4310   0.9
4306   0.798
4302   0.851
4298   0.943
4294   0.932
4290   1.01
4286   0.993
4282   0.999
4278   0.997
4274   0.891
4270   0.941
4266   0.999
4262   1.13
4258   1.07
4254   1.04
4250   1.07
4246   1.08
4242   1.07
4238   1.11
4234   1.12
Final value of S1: 2.5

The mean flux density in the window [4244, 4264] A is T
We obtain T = 1.08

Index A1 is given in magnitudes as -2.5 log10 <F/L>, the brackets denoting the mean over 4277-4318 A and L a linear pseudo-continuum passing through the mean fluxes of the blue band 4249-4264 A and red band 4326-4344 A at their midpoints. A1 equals 0.15 mag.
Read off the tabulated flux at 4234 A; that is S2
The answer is 1.12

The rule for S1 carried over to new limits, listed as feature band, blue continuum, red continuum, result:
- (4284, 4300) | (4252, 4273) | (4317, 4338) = 1.4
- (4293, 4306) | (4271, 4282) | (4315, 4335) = 1.6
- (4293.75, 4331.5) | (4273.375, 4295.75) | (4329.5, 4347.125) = 2.4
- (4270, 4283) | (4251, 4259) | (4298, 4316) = 0.4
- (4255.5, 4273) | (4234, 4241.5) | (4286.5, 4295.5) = 0.2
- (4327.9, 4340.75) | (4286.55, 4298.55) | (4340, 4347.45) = -0.1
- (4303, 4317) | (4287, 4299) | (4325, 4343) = 1.7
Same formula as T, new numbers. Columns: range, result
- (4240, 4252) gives 1.07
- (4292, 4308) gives 0.881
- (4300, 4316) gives 0.881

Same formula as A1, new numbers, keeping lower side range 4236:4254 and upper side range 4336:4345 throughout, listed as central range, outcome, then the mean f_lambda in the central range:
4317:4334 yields 0.020 mag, 1.1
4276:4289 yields 0.103 mag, 0.997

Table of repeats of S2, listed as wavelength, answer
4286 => 0.993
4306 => 0.798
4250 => 1.07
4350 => 1.18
